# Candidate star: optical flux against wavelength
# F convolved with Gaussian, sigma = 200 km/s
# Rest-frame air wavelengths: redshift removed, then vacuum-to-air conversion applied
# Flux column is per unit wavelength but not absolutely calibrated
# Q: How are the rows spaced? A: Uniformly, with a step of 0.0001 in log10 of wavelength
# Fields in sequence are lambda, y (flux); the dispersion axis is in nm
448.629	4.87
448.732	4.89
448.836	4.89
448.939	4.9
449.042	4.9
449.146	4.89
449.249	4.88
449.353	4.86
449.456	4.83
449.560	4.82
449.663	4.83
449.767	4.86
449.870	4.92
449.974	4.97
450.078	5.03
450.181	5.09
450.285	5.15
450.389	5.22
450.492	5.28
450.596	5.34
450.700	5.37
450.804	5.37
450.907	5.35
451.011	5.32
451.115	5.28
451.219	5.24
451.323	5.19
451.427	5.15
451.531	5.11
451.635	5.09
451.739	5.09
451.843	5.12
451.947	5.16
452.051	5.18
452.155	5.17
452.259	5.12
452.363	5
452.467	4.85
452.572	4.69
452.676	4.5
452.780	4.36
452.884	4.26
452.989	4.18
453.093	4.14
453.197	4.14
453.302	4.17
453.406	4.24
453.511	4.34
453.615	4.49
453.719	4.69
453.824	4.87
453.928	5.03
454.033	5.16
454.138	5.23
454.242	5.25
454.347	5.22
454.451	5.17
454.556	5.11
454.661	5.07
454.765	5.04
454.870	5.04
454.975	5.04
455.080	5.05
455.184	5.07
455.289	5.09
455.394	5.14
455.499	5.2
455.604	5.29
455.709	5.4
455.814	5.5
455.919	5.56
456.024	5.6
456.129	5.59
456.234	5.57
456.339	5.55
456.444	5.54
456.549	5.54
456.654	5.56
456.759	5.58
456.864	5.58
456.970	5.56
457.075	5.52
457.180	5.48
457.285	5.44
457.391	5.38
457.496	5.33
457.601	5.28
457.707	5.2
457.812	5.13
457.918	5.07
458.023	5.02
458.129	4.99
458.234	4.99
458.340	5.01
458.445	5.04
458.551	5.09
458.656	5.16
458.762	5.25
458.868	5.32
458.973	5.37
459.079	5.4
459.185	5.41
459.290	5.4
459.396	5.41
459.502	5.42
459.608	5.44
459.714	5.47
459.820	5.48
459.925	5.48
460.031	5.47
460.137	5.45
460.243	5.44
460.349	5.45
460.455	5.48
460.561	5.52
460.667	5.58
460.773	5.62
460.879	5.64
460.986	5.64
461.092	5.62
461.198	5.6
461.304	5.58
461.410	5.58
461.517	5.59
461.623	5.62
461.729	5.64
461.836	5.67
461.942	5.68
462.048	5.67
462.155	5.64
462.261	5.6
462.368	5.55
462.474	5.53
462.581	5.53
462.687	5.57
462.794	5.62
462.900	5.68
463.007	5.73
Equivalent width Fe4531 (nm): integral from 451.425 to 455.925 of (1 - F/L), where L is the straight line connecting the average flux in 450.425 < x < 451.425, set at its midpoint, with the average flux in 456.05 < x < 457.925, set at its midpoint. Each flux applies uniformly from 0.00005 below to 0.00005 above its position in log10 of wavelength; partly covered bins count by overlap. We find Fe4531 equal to 0.38 nm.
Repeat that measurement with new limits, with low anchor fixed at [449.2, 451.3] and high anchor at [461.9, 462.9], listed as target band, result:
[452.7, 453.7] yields 0.181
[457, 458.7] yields 0.067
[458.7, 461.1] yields 0.016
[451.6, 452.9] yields 0.070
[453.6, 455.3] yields 0.074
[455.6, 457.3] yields -0.055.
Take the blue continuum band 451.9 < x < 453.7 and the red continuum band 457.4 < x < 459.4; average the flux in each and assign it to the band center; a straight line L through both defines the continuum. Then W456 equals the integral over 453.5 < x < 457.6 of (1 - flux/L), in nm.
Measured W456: -0.31 nm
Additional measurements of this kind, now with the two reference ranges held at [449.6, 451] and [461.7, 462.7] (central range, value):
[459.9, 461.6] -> 0.001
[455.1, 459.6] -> 0.070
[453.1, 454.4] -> 0.139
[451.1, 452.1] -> 0.007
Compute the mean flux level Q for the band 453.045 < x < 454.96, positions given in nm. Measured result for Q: 4.81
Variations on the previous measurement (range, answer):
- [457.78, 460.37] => 5.29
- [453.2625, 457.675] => 5.21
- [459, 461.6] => 5.51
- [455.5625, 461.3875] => 5.41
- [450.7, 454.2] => 4.87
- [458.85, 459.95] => 5.42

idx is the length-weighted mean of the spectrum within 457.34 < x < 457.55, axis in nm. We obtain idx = 5.37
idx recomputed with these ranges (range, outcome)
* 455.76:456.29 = 5.56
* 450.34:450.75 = 5.31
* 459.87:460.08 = 5.5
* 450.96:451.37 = 5.25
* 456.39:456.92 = 5.56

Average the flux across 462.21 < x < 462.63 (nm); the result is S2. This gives 5.54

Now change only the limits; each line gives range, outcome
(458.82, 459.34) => 5.39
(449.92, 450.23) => 5.03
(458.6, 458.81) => 5.21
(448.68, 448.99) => 4.89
